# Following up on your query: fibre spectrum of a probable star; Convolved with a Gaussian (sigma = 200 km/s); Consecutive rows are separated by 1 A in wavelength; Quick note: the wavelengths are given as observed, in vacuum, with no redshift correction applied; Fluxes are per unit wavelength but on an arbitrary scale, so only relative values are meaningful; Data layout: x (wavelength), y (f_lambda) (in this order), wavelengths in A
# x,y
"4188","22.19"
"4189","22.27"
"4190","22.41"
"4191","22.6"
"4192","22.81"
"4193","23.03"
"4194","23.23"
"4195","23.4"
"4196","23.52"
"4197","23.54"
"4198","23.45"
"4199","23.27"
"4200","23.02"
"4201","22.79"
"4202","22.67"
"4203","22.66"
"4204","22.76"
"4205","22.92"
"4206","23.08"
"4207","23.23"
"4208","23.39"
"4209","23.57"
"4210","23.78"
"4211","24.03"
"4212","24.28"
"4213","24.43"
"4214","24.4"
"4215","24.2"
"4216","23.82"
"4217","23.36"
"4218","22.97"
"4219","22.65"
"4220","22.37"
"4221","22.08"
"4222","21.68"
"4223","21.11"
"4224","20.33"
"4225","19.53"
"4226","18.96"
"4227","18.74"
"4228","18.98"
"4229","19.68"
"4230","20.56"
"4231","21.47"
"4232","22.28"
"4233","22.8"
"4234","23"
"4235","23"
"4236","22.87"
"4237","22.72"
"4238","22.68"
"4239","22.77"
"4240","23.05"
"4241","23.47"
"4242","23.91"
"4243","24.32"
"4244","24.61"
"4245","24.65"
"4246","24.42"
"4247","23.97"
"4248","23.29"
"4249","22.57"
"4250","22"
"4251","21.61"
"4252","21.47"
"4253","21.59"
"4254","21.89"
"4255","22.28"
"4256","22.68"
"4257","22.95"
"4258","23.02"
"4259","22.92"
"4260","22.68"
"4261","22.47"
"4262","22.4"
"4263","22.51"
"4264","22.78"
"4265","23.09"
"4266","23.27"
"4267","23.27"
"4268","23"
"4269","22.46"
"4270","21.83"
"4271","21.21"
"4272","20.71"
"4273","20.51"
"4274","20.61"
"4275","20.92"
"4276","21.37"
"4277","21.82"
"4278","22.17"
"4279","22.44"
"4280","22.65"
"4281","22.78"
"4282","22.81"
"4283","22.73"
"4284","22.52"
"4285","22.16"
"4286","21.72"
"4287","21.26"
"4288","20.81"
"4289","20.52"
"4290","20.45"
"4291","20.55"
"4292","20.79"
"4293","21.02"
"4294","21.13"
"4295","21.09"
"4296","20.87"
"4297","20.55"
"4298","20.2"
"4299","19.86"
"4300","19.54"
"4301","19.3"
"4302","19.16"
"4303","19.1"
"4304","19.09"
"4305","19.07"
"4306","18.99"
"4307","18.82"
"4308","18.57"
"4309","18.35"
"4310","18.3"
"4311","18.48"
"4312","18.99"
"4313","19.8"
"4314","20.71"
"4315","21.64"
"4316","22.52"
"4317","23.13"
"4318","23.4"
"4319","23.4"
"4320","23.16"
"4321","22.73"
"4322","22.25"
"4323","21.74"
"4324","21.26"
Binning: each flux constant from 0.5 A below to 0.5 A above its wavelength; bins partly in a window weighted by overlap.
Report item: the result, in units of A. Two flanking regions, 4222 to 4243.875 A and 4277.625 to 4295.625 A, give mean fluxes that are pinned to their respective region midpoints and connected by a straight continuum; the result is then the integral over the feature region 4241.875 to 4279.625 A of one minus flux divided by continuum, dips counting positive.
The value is -1.4 A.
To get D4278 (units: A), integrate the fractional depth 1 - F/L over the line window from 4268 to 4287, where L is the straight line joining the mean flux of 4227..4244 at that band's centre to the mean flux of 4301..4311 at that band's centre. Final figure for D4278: -1.5 A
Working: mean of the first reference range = 22.3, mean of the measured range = 21.9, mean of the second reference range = 18.8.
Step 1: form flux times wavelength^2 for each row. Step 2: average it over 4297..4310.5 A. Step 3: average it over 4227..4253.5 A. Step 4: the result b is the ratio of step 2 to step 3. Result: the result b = 0.9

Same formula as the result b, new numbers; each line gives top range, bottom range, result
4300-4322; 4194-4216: 0.91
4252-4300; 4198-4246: 0.99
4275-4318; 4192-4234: 0.96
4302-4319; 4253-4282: 0.92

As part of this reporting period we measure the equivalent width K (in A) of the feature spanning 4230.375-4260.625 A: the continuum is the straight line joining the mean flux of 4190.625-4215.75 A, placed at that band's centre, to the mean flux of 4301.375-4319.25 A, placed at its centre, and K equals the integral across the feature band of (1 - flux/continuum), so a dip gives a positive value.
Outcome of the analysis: -1.1 A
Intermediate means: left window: 23.4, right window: 20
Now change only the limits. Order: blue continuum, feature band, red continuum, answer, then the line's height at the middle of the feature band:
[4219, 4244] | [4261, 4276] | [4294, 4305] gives -0.9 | 20.8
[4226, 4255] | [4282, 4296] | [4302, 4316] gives -0.8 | 20.2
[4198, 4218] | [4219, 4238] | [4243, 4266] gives 1.5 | 23.2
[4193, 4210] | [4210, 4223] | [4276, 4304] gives -0.3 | 22.8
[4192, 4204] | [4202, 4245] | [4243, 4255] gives 0.9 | 23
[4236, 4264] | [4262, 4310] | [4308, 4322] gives 1.9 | 21.9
